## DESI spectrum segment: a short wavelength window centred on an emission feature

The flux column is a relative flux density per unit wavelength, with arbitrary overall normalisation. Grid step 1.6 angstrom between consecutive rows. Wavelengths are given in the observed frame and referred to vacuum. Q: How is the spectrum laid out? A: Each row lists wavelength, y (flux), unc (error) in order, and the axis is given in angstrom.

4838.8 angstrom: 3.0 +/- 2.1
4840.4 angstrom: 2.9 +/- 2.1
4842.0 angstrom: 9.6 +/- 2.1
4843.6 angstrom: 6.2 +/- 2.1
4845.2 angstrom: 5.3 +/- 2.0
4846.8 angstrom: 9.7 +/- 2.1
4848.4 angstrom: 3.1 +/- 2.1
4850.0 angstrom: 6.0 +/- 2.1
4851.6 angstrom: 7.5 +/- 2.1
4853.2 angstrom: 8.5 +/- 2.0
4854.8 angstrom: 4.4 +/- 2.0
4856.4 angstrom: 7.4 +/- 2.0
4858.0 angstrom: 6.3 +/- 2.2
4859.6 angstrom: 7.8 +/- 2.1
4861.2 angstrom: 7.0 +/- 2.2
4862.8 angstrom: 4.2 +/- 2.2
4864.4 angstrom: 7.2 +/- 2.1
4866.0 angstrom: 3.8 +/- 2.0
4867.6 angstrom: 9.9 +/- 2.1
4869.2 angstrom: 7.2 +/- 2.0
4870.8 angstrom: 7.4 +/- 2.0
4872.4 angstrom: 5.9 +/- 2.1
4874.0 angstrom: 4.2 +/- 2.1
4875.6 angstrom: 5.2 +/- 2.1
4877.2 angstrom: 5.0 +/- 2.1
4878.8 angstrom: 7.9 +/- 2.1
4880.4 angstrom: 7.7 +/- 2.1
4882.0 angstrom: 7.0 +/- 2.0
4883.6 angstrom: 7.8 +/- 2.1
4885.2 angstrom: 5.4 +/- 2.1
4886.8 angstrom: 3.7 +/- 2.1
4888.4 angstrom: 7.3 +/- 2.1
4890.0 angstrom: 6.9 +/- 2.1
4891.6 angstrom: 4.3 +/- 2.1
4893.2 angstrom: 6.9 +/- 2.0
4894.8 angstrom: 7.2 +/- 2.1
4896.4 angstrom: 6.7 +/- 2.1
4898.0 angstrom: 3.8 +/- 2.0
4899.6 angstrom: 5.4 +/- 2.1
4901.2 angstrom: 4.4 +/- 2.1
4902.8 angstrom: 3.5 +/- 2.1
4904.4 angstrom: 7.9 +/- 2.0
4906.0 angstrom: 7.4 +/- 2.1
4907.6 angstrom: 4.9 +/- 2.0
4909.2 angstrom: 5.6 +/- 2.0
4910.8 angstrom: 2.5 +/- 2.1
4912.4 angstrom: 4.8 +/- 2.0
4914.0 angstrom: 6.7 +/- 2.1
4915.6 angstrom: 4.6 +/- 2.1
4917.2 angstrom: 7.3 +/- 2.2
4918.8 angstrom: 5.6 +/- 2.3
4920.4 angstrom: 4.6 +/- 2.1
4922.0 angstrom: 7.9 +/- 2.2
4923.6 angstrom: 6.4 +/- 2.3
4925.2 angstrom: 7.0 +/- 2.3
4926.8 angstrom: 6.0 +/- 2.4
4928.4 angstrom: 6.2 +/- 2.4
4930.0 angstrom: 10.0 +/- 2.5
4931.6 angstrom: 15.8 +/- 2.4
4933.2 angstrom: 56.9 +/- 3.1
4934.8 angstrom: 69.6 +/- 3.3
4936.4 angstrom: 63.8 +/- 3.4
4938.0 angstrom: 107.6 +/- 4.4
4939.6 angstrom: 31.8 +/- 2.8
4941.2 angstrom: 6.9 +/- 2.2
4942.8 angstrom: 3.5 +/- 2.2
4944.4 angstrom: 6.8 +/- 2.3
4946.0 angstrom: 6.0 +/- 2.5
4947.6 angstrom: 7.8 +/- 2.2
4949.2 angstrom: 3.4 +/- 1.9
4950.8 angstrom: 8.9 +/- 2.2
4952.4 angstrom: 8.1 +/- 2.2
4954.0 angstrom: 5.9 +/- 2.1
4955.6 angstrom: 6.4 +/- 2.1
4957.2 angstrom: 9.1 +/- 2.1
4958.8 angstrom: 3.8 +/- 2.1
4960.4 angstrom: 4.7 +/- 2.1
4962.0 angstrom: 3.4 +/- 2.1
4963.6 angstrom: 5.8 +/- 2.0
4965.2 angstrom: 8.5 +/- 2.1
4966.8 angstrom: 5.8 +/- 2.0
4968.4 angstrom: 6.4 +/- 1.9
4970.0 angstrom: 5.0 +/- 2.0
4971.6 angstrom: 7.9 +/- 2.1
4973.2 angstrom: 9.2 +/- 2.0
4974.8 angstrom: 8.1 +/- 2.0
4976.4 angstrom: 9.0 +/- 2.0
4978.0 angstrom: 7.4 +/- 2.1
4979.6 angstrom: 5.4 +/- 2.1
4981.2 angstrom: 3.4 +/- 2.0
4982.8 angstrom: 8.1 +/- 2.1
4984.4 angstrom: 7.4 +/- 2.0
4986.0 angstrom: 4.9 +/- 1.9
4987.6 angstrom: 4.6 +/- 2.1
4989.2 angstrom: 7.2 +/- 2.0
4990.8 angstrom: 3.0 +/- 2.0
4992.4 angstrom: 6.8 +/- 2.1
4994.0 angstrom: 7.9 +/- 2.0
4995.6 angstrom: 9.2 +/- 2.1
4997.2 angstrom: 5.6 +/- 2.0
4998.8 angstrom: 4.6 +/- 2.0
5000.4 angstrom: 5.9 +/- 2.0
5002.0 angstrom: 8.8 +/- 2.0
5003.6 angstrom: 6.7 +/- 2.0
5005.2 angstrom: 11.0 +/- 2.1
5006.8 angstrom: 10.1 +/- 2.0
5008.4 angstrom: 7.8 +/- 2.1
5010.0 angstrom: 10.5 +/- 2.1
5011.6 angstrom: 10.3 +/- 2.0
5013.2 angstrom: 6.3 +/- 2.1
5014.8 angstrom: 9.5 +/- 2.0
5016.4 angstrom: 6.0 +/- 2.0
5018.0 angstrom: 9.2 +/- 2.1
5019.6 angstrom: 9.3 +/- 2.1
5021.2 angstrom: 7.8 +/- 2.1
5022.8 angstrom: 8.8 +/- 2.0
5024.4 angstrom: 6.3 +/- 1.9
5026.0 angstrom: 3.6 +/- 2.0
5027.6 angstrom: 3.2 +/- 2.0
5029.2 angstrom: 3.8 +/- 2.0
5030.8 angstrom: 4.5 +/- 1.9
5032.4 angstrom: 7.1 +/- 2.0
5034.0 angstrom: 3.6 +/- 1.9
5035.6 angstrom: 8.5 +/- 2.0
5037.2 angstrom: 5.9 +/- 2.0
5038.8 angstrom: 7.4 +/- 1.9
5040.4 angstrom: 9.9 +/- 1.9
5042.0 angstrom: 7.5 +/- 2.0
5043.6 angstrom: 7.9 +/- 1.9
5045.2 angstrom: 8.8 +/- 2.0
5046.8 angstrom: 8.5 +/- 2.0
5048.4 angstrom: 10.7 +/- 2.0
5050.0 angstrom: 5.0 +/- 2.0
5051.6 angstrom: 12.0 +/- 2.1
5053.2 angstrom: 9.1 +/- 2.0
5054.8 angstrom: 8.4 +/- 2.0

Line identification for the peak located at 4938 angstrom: [O II]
